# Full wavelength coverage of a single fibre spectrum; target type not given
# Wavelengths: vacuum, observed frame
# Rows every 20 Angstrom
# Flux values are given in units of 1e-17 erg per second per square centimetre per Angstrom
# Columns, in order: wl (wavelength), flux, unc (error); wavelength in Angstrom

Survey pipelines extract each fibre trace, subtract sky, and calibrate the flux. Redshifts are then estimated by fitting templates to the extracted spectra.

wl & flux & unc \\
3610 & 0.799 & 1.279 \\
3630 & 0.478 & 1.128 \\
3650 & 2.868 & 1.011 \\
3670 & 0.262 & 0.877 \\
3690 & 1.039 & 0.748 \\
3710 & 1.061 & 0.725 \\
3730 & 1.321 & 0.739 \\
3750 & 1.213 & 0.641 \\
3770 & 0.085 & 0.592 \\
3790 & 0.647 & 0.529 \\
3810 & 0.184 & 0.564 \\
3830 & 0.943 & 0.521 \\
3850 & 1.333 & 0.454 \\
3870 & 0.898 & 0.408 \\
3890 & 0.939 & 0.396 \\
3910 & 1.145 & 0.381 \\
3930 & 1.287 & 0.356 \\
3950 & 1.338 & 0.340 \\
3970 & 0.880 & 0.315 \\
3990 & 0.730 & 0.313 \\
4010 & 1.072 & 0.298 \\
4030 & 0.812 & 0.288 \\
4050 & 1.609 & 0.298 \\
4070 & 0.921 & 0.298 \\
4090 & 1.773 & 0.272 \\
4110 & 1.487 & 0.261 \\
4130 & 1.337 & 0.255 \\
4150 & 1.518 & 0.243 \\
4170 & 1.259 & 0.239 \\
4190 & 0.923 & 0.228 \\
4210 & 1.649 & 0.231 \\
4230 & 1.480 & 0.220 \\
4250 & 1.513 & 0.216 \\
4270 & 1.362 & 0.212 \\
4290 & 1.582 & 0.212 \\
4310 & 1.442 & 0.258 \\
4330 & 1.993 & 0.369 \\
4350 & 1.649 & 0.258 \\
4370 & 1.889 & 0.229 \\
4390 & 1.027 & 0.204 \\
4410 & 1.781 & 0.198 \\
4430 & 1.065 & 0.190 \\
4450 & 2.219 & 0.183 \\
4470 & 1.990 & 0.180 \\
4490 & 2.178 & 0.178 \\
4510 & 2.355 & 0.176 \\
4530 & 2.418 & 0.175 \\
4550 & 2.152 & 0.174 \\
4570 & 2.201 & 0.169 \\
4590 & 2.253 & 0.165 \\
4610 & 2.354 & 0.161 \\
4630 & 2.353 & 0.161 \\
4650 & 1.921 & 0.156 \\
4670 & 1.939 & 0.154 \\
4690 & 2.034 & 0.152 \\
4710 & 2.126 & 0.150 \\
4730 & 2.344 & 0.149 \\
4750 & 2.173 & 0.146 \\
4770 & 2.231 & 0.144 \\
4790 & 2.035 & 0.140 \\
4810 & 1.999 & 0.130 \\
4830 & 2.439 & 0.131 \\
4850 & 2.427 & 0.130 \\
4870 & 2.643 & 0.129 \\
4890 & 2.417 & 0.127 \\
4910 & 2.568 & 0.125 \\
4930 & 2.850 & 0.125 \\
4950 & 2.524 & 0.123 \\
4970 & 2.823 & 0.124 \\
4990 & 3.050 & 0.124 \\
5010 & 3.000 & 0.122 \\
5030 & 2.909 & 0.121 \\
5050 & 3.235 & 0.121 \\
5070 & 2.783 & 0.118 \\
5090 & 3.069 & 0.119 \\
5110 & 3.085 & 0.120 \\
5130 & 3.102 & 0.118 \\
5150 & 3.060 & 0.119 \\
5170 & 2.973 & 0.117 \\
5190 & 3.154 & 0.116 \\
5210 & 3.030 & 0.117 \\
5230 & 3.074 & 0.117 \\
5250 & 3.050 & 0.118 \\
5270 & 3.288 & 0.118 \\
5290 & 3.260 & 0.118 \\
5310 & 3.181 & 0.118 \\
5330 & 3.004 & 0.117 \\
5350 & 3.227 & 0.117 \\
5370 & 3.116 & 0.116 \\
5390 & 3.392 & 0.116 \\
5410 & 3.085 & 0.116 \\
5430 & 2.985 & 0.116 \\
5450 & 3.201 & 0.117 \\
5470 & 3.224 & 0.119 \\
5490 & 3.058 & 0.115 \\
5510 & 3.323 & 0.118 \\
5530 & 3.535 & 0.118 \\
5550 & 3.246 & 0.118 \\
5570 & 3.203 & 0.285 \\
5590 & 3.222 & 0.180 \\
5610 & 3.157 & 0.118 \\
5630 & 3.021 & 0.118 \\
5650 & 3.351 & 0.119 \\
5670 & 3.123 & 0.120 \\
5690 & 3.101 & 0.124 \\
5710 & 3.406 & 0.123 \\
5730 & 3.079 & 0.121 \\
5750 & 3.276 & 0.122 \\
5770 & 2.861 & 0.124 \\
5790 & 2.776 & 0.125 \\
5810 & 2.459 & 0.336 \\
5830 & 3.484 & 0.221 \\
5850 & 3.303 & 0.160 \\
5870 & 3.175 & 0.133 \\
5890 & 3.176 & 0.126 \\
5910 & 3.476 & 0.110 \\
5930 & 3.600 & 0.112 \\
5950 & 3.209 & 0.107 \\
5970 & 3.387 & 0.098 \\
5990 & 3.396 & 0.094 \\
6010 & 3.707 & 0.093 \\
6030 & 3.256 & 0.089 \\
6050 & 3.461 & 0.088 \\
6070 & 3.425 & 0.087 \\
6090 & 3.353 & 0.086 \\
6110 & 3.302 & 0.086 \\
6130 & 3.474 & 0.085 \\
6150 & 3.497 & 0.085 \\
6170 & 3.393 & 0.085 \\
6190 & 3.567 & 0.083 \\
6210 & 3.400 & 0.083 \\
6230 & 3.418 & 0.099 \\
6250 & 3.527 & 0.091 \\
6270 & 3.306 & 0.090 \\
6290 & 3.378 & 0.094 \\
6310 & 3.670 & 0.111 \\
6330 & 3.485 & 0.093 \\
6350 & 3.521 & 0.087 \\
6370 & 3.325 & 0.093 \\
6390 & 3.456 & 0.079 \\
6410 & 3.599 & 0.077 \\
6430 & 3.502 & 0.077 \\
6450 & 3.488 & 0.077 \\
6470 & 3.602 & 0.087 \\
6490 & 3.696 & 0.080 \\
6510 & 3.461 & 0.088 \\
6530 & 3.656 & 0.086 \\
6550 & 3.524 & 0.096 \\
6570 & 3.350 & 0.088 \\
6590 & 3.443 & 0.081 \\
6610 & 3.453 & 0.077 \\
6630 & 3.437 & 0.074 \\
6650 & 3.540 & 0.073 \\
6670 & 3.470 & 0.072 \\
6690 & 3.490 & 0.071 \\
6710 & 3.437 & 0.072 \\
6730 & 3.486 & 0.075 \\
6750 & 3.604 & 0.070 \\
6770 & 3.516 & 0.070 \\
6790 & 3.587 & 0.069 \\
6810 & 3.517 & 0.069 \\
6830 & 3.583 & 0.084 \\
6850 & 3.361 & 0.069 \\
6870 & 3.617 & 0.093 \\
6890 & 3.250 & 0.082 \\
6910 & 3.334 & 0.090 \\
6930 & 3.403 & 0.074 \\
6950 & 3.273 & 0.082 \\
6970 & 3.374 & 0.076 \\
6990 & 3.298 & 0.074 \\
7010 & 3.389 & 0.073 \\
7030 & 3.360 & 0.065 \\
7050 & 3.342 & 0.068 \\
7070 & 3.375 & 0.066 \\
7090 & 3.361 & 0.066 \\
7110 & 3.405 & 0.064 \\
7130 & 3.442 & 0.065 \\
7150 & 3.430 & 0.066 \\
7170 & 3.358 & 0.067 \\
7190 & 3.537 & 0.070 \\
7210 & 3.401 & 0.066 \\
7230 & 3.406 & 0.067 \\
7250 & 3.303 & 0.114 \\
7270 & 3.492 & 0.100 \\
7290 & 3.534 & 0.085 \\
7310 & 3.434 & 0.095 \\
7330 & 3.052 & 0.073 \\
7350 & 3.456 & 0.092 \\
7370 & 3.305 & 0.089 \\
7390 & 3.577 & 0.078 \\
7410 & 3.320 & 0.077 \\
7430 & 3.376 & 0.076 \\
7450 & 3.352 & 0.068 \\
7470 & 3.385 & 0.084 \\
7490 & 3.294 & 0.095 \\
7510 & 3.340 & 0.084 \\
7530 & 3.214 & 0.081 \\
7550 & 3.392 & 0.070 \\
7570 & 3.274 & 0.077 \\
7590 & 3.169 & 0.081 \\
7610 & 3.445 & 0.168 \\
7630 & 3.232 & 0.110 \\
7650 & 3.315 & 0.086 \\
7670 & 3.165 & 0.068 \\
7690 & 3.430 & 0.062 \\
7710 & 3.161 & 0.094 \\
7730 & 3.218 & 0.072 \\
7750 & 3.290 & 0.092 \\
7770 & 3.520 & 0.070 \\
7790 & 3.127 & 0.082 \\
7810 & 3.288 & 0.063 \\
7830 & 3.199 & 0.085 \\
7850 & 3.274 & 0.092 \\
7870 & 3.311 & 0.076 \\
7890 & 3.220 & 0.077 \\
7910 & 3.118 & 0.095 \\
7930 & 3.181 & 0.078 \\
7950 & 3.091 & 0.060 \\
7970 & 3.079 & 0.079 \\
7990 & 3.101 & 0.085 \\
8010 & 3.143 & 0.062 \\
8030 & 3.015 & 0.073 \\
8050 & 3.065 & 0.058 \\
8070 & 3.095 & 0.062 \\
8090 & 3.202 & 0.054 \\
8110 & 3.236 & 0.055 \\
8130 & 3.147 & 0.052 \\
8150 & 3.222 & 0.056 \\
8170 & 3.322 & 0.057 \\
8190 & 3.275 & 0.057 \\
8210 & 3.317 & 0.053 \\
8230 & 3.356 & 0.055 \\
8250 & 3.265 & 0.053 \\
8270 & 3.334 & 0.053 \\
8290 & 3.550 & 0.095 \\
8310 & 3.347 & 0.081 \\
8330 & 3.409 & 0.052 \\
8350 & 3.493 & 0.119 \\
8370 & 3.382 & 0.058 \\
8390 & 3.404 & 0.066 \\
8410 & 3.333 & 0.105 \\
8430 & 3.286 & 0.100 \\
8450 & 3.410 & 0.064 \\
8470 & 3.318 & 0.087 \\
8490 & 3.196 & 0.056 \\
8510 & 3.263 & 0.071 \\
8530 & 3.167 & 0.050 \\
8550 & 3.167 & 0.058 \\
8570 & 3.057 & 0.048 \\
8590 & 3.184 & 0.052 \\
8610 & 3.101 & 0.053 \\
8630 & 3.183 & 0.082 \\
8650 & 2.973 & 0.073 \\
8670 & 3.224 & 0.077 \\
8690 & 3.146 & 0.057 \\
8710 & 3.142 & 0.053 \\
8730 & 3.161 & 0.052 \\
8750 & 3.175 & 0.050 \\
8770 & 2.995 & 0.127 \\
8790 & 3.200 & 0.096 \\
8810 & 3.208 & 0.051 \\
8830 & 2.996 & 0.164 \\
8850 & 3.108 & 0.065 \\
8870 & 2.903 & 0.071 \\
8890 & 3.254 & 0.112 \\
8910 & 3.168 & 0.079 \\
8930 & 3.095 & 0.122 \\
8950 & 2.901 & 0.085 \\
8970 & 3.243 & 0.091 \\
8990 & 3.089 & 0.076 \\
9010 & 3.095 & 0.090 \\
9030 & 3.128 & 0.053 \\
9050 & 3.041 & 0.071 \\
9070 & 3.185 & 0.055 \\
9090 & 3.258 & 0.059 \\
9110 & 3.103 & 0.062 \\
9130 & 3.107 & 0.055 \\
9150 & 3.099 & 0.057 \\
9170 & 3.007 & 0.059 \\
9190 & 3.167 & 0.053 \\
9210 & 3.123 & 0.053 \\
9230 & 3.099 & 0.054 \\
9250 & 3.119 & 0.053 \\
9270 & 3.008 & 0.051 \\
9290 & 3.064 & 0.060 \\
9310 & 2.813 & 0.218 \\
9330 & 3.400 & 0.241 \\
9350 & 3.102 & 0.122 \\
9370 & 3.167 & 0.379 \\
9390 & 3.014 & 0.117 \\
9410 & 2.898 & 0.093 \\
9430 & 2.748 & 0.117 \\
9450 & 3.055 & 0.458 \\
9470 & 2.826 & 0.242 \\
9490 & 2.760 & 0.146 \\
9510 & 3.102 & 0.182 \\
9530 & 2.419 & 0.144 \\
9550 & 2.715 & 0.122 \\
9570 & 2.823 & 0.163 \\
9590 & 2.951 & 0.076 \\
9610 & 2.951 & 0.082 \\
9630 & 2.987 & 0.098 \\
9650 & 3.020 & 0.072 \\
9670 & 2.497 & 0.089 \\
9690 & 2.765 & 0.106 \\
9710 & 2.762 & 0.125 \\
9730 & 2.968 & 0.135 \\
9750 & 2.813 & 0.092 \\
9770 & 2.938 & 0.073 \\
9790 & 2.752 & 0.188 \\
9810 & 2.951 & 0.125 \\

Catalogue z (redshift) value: 0.116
